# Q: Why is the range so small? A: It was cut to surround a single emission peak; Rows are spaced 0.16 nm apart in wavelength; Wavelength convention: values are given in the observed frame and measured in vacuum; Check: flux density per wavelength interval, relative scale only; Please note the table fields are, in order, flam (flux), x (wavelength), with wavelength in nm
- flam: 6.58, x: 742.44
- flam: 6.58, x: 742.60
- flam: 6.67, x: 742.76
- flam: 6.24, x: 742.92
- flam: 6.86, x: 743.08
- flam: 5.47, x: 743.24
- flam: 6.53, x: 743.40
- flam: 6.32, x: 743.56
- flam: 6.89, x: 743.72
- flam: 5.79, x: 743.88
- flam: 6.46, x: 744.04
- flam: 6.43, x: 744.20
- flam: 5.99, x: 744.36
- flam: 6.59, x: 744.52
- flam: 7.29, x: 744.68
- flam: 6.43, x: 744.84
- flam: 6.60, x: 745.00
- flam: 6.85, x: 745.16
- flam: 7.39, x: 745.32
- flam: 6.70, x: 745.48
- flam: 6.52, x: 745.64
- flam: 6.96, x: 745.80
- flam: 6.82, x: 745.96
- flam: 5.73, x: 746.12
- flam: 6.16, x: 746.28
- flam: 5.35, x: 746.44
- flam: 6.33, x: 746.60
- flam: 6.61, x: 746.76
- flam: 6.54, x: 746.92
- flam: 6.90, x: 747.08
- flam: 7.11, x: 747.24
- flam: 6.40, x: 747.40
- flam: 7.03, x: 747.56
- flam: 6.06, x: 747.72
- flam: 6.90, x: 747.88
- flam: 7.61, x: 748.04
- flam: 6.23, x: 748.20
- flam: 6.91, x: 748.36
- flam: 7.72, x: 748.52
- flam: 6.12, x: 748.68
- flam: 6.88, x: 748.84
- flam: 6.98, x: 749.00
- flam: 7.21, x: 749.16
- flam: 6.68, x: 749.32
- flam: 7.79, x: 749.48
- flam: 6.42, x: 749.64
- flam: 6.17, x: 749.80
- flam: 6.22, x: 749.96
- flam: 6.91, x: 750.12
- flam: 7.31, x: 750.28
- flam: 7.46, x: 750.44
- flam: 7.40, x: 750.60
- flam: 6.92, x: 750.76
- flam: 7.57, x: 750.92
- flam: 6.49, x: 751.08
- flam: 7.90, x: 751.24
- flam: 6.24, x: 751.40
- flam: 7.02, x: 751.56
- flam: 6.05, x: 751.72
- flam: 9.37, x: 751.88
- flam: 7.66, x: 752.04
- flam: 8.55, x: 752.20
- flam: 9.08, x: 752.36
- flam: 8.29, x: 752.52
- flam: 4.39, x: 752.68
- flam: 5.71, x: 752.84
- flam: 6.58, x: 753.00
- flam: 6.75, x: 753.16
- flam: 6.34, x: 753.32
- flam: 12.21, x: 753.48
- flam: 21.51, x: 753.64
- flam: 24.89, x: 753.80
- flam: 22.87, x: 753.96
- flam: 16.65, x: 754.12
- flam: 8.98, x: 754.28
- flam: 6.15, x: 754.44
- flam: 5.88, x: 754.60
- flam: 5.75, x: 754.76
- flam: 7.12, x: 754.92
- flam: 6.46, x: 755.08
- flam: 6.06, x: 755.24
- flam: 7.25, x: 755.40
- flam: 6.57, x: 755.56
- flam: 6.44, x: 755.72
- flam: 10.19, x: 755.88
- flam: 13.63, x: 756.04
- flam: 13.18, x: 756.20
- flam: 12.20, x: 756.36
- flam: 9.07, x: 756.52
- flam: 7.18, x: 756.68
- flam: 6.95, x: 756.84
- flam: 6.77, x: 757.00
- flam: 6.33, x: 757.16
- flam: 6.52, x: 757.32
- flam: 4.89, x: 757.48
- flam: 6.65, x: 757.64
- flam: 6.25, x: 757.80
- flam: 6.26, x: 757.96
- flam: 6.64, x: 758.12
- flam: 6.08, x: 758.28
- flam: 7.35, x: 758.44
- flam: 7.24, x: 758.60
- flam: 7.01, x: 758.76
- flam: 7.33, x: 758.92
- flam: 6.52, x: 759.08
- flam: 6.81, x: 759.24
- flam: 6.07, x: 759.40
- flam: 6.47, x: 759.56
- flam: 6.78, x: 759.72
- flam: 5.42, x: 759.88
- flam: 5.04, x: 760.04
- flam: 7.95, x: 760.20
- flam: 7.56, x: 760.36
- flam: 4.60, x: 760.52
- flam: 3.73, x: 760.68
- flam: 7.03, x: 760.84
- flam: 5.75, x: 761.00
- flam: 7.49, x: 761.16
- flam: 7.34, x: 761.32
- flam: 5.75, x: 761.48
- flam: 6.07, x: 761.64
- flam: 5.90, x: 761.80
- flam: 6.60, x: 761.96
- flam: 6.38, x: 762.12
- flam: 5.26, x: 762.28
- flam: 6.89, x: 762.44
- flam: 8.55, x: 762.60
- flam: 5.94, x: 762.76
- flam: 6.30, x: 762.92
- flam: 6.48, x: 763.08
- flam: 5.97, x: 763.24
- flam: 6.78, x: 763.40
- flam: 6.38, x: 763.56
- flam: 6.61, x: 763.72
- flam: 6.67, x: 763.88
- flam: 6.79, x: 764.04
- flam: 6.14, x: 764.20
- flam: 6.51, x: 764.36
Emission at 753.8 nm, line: Halpha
